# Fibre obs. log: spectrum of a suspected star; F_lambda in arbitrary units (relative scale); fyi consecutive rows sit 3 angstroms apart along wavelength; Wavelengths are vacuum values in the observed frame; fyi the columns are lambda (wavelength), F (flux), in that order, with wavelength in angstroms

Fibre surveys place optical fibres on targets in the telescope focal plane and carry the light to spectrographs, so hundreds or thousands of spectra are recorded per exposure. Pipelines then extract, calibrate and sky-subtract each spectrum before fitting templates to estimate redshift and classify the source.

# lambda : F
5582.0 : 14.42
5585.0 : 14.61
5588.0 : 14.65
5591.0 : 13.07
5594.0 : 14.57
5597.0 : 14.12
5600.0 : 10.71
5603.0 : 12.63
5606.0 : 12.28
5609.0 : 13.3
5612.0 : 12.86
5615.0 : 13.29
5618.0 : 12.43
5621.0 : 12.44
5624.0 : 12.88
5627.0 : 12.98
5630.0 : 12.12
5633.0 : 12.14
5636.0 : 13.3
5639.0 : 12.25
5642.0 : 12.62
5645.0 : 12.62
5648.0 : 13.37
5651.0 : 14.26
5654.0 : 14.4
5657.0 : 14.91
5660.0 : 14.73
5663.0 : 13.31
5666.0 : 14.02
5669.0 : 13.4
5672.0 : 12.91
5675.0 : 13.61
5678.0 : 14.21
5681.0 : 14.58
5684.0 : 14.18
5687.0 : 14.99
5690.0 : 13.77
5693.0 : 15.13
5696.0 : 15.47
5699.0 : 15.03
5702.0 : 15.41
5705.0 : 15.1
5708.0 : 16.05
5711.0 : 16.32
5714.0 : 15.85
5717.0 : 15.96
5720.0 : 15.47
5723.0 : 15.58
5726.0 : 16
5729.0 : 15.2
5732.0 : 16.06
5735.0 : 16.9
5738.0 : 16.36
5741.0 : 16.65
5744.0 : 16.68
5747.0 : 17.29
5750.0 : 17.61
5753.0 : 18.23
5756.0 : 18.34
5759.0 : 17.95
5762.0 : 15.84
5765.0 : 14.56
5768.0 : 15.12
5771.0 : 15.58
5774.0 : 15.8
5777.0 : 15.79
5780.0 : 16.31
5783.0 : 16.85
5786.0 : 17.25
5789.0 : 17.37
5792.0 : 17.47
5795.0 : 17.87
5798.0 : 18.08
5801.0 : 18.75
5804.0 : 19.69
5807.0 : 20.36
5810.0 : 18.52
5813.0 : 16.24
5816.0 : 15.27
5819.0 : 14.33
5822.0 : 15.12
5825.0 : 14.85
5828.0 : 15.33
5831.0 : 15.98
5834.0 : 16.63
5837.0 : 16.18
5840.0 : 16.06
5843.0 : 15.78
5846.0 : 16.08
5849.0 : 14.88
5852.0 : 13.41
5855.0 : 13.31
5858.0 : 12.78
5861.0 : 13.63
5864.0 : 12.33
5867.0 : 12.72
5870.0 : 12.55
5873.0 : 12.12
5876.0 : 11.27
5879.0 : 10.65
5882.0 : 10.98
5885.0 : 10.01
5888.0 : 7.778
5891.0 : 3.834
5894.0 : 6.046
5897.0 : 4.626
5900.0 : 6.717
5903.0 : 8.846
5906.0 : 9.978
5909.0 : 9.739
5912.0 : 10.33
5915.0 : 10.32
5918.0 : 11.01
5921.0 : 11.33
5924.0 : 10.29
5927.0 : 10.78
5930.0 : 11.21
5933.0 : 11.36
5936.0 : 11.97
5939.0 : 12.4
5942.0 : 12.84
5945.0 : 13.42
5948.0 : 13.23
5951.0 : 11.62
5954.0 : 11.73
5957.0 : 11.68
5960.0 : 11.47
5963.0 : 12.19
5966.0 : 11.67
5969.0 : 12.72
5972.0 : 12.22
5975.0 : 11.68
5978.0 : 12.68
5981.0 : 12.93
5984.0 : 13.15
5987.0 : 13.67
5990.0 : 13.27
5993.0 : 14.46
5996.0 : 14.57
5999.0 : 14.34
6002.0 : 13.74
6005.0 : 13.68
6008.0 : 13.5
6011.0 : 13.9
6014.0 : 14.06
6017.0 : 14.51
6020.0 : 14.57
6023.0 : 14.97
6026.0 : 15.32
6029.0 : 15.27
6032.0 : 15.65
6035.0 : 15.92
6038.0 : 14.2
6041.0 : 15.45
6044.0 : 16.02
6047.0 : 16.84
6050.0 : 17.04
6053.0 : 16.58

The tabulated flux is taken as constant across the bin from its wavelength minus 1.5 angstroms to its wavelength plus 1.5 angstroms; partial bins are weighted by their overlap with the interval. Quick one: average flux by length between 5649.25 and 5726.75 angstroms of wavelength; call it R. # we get 14.8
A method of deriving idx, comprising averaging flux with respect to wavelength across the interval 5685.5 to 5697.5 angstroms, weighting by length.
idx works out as 14.8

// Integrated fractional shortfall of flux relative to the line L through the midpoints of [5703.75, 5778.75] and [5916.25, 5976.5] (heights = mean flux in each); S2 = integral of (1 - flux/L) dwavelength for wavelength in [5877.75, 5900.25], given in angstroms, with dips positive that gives 9.5 angstroms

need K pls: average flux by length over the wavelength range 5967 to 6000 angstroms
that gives 13.2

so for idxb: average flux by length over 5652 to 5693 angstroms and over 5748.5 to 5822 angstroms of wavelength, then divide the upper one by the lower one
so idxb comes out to 1.2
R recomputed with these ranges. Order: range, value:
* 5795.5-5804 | 18.6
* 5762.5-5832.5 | 16.6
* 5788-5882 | 15.3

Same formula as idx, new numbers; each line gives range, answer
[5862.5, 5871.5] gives 12.5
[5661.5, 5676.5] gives 13.4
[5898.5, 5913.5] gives 9.12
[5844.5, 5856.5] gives 14.4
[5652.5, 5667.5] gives 14.3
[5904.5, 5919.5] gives 10.3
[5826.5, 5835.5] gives 16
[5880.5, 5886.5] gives 10.5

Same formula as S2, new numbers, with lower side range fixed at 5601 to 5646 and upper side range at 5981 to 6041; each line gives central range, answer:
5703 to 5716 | -2.8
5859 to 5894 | 8.2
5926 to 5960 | 4.9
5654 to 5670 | -1.6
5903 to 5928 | 6.4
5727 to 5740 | -3.0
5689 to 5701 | -1.8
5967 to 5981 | 1.8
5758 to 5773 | -2.8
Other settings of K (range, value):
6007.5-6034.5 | 14.7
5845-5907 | 10.7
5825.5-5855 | 15.5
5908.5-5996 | 12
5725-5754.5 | 16.7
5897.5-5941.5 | 10.4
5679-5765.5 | 16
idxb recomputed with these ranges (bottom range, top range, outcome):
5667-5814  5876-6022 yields 0.71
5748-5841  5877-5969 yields 0.62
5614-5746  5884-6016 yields 0.79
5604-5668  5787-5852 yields 1.26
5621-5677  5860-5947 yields 0.78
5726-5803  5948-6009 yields 0.77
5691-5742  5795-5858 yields 1.03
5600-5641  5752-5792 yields 1.31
